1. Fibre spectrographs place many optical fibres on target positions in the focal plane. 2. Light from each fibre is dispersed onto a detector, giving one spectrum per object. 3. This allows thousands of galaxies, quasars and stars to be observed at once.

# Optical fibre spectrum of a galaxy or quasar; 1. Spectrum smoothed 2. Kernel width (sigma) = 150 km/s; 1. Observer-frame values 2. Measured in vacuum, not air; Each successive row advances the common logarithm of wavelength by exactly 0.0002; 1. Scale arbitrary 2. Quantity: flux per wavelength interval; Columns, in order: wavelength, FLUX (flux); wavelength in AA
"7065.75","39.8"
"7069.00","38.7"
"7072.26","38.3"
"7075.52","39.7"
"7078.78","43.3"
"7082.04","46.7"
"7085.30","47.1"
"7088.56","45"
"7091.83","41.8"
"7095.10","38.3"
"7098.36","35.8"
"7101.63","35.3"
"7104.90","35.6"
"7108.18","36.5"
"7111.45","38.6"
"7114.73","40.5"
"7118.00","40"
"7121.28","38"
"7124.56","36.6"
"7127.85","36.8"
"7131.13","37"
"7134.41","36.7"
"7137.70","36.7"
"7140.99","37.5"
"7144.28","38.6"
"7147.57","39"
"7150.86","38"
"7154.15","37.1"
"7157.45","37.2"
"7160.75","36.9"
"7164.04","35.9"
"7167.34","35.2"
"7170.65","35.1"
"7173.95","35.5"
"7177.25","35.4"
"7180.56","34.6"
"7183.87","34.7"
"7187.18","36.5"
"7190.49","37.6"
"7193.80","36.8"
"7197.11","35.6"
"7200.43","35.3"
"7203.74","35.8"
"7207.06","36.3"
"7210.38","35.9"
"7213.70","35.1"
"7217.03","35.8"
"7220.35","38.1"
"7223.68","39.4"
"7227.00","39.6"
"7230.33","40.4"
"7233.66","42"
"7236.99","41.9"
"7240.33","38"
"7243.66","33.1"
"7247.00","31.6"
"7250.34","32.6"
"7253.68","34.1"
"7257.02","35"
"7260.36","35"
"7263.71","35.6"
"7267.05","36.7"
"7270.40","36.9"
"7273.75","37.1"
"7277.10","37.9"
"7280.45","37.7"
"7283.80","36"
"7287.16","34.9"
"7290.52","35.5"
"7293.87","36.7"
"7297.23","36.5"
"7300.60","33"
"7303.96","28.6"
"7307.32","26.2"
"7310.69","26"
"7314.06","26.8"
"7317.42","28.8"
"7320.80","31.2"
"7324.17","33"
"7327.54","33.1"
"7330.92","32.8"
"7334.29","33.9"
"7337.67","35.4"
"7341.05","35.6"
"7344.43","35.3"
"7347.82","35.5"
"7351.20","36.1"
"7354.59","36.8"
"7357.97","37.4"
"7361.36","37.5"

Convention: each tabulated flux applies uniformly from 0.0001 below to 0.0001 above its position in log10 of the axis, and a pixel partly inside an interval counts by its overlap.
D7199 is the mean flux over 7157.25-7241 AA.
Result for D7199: 36.9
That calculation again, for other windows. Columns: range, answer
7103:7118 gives 38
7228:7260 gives 36.5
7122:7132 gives 36.9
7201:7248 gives 37.4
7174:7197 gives 35.9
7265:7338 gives 33.4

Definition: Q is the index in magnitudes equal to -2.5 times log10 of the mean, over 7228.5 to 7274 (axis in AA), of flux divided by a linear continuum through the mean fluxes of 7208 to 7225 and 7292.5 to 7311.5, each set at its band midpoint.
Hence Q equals -0.057 mag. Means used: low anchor 36.8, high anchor 31.3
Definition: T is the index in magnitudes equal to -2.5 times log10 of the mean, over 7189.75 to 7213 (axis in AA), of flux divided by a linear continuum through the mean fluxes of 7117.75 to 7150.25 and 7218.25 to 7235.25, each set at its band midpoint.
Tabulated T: 0.09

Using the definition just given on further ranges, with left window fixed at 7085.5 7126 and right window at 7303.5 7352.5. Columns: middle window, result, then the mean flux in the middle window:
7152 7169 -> 0.019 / 36.5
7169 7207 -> 0.016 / 35.7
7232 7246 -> -0.110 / 38.4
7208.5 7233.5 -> -0.082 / 38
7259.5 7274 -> -0.075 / 36.2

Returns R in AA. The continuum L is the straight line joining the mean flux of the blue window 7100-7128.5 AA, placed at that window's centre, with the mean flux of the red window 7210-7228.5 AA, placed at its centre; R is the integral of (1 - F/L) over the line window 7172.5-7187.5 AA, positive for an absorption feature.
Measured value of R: 0.9 AA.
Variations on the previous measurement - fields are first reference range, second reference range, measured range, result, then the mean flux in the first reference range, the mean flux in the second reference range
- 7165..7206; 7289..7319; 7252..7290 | -4.5 AA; 35.7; 30.9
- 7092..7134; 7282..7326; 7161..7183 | 0.3 AA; 37.6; 31.8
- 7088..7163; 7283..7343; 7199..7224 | -0.7 AA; 37.9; 32.4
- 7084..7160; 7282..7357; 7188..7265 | -2.1 AA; 38.4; 33.1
